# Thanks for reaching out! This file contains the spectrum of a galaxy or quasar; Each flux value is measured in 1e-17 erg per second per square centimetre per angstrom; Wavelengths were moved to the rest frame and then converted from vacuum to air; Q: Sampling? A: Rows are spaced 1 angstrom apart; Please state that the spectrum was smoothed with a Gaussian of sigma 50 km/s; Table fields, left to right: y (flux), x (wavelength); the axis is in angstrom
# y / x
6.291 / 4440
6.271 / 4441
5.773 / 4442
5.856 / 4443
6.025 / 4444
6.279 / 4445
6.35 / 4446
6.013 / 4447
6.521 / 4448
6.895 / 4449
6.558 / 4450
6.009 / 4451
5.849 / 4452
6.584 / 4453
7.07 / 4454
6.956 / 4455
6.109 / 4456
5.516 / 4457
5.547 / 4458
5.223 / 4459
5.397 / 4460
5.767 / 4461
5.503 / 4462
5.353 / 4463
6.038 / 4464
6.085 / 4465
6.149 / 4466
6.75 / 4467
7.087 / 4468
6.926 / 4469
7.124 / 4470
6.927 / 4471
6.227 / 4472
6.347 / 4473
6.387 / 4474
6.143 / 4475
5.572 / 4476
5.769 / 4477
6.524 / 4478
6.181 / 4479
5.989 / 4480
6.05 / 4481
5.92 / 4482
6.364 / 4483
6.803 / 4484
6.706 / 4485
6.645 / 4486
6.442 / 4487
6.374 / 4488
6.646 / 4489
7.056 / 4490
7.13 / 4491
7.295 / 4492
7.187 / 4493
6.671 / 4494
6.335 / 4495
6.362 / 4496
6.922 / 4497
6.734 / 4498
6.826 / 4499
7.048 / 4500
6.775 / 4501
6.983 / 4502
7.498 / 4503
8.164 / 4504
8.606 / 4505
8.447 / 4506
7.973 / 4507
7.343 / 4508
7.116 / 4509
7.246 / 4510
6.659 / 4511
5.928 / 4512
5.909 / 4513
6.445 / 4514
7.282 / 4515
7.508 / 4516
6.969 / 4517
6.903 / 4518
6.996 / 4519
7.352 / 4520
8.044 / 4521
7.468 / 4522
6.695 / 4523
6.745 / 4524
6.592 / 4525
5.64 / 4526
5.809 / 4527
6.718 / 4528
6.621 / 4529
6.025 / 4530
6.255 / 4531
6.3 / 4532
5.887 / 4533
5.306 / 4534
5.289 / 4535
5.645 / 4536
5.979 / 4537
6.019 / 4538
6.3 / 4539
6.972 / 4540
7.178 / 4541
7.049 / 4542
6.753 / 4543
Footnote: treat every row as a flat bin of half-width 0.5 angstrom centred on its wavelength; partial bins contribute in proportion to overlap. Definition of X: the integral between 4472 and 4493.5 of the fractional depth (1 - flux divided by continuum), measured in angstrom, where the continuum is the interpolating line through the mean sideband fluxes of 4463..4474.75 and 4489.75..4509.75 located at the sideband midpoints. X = 1.2 angstrom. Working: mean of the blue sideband 6.49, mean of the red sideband 7.23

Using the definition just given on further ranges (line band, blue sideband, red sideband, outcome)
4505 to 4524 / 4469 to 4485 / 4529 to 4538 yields -3.5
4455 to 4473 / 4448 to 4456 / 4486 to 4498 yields 1.3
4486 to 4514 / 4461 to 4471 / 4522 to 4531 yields -2.8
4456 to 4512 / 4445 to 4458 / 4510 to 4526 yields 0.1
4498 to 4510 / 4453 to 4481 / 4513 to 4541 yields -2.1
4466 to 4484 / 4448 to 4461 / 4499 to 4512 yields 0.7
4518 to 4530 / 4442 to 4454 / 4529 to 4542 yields -1.2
